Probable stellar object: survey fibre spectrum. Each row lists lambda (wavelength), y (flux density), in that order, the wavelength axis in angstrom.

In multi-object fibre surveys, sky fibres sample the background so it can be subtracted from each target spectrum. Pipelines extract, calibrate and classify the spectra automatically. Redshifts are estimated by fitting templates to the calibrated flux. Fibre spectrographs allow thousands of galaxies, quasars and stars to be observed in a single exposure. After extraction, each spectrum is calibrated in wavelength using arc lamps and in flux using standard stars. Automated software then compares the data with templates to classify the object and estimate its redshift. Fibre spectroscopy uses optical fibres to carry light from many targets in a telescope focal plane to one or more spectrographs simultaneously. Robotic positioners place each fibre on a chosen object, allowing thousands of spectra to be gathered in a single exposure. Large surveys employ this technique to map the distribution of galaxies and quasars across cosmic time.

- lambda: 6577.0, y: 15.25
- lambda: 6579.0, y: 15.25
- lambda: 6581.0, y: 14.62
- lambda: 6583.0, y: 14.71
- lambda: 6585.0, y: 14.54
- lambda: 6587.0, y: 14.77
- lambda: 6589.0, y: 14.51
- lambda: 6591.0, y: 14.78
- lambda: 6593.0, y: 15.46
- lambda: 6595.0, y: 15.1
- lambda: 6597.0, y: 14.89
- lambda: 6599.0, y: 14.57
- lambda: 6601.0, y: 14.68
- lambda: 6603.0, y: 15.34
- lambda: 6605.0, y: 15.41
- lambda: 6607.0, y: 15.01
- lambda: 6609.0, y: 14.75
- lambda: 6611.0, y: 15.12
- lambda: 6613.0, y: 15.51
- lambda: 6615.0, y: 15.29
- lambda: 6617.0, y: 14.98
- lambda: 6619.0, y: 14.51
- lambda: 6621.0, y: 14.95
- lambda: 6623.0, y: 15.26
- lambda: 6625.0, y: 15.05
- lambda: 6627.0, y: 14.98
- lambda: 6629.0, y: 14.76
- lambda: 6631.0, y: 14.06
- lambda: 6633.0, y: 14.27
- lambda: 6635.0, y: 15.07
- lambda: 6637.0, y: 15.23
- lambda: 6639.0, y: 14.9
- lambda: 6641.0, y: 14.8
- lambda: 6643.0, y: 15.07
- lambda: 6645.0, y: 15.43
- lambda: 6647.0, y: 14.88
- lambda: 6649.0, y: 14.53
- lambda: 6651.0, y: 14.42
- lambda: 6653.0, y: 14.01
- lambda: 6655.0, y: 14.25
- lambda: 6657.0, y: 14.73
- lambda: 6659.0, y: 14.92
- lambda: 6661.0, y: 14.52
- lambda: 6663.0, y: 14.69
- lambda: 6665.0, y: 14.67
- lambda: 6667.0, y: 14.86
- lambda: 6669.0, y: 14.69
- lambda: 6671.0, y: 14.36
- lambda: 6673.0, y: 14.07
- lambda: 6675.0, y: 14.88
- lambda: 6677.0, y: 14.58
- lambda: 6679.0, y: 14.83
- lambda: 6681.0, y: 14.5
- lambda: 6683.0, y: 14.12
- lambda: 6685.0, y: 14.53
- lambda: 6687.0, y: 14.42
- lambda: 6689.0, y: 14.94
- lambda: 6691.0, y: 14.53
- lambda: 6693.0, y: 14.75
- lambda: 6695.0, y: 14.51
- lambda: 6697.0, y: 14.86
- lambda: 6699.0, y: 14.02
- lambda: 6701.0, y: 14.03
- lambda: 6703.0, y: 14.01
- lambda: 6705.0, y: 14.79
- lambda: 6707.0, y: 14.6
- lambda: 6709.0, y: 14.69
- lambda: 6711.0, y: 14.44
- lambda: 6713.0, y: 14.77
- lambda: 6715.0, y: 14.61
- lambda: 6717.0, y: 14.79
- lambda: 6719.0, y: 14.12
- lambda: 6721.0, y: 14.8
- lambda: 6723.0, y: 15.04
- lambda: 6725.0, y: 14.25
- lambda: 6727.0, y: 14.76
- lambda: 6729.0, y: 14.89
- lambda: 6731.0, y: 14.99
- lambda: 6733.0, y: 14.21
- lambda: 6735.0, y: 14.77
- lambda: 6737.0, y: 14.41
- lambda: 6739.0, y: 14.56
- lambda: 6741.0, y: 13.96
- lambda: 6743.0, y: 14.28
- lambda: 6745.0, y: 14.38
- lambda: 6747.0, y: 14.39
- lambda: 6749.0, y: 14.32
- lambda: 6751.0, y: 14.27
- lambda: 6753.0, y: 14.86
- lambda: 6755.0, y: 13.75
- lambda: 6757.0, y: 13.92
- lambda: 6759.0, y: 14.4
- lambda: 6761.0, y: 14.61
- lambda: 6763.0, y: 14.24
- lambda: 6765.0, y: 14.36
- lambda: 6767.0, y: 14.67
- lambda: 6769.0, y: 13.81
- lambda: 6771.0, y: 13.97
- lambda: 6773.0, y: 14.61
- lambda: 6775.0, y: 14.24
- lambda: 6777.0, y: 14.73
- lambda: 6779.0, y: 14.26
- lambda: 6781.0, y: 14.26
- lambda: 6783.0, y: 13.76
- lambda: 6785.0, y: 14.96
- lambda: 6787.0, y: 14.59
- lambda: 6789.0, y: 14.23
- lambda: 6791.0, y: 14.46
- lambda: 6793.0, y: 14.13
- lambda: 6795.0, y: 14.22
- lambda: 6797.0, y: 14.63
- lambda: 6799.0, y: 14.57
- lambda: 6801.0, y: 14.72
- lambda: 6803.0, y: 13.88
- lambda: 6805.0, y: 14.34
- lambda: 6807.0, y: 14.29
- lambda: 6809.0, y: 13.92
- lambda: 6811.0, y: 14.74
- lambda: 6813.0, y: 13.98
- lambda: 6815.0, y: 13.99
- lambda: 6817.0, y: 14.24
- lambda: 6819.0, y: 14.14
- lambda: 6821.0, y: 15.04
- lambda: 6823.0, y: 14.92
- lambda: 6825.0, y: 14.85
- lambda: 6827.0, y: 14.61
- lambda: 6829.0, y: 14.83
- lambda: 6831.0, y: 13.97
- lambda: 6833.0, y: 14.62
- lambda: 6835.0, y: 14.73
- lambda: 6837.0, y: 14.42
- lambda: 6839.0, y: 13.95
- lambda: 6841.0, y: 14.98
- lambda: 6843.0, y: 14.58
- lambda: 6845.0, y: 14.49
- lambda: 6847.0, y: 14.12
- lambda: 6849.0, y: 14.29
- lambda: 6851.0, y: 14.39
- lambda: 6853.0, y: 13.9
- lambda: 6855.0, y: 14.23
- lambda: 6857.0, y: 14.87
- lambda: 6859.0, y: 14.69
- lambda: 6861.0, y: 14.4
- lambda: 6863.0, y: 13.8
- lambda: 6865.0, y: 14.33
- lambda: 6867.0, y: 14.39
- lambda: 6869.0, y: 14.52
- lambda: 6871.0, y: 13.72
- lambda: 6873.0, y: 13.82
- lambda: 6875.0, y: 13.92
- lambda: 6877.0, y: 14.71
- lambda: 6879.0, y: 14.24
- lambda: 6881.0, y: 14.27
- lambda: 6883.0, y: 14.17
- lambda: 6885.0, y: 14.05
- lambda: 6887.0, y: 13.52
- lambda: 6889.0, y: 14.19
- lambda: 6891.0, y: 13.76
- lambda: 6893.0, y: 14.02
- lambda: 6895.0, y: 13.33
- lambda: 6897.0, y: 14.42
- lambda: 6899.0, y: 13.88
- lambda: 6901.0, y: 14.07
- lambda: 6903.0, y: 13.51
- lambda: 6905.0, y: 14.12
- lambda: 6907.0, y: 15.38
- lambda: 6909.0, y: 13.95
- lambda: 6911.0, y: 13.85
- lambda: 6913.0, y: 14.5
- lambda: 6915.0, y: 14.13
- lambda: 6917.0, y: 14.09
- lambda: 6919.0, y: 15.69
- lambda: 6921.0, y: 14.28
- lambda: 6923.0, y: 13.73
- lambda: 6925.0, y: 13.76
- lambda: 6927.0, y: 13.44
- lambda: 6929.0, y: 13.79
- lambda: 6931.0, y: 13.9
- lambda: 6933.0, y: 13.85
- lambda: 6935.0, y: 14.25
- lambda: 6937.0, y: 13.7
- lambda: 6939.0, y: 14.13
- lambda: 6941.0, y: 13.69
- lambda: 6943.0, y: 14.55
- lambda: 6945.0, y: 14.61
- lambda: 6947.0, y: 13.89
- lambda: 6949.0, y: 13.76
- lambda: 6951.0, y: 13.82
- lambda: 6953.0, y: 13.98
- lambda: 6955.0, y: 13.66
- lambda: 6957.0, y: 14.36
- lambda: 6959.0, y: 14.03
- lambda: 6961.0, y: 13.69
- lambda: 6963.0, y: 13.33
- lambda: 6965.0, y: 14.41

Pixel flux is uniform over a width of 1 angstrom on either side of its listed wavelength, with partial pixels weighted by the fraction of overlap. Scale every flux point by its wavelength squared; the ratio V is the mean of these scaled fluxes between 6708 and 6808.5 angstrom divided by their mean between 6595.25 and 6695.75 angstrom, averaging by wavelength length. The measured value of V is 1.0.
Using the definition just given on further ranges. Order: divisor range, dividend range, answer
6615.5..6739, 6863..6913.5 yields 1.02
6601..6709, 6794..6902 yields 1.03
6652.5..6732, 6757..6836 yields 1.02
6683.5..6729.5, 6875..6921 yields 1.03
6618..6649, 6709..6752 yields 1.01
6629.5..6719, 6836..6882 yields 1.03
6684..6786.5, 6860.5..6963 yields 1.02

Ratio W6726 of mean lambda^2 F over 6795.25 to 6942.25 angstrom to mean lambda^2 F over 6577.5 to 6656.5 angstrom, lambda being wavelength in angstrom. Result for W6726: 1.0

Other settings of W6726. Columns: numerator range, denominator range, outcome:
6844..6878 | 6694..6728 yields 1.03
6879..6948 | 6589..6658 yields 1.03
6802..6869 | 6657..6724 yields 1.03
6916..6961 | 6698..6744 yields 1.03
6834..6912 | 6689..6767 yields 1.02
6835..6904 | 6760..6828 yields 1.01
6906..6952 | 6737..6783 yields 1.04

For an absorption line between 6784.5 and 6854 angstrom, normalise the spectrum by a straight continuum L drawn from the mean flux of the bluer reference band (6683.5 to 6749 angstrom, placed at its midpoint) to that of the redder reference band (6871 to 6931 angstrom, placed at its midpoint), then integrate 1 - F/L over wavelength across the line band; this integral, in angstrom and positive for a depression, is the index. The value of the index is -0.7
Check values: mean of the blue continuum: 14.5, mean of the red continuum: 14.1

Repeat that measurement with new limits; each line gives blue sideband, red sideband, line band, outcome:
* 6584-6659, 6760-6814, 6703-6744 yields -0.1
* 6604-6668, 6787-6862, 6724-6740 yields 0.0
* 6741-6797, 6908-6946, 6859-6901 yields 0.2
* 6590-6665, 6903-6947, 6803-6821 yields 0.2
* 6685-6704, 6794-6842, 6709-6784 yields 0.1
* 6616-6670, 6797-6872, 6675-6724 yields 0.3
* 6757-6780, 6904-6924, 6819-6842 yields -0.4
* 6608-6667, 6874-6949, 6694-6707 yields 0.2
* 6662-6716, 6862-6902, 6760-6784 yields 0.1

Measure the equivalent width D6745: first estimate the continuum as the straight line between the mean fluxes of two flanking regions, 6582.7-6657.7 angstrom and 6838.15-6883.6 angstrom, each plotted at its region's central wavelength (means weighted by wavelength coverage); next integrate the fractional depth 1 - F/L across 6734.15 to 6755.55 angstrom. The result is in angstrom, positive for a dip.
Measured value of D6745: 0.3 angstrom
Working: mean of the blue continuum 14.9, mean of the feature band 14.4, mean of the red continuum 14.3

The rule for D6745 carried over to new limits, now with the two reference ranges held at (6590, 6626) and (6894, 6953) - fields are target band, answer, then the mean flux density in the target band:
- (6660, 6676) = 0.28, 14.6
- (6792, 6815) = 0.22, 14.3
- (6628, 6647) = 0.13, 14.8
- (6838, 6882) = -0.11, 14.3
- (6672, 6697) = 0.40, 14.6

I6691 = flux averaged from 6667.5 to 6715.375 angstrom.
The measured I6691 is 14.5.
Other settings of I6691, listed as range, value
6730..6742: 14.5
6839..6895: 14.2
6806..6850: 14.4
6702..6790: 14.4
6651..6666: 14.5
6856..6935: 14.1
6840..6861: 14.5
